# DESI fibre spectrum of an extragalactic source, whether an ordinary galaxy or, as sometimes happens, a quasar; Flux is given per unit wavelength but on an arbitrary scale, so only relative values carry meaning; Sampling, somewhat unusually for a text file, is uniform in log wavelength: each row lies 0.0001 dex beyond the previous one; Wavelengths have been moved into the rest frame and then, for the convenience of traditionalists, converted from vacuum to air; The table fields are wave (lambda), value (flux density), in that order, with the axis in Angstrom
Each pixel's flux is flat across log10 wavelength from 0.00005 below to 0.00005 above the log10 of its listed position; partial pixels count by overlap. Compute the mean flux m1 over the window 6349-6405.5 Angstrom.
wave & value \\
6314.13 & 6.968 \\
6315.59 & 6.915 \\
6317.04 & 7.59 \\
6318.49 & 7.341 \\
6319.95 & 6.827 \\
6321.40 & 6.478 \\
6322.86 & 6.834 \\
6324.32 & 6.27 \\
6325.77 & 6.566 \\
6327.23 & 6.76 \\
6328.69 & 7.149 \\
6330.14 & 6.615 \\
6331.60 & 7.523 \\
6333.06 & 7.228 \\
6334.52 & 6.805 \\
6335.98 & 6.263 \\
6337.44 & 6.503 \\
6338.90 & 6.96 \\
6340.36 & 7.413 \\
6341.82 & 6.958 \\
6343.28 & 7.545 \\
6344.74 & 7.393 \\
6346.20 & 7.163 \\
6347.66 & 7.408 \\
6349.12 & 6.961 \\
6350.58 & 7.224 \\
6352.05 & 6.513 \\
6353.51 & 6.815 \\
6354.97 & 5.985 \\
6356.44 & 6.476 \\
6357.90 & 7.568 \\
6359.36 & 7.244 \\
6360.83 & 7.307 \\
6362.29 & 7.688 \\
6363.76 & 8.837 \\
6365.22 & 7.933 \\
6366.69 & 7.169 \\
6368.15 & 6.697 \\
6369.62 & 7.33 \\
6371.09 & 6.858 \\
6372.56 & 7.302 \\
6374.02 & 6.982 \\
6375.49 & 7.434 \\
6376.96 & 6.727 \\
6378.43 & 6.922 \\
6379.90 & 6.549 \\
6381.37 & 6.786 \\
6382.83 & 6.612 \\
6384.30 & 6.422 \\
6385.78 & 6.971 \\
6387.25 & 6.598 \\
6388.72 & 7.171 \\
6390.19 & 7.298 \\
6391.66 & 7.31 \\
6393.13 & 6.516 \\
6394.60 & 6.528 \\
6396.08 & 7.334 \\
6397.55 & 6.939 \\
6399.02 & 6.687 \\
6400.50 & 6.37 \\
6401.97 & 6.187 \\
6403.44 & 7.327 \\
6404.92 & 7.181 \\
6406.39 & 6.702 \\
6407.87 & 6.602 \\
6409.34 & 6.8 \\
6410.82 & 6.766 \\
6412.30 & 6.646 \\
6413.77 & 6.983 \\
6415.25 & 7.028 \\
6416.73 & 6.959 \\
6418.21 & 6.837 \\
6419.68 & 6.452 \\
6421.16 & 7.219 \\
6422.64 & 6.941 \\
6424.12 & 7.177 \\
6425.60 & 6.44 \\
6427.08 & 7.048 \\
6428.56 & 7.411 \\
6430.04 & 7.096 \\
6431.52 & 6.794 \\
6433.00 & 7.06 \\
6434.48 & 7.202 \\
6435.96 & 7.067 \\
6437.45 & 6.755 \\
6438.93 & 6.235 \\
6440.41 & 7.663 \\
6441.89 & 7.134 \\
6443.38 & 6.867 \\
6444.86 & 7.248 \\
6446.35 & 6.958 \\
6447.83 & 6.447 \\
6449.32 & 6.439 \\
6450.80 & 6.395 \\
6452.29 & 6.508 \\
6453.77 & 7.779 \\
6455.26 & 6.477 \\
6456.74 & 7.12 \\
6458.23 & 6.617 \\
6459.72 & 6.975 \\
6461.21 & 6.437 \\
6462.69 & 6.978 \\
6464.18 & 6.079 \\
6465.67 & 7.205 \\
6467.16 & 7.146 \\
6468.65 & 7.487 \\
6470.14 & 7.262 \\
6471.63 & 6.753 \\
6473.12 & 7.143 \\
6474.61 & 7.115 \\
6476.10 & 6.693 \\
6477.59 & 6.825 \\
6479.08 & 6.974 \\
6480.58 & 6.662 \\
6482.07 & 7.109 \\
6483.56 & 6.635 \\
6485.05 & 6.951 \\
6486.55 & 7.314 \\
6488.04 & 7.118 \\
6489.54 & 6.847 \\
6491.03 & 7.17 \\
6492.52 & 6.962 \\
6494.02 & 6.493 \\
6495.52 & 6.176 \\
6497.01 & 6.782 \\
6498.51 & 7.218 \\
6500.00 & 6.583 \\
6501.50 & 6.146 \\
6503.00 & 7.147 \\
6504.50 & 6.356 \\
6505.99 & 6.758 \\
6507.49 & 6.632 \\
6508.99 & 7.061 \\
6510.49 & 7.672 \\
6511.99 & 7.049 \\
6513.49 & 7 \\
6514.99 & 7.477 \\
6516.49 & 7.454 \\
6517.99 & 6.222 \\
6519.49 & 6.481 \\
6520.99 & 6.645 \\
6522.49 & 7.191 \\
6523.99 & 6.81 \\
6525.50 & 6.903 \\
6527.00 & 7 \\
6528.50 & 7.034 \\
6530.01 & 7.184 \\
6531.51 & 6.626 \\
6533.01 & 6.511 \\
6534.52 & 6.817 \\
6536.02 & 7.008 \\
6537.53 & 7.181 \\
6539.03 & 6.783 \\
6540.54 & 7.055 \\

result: 6.99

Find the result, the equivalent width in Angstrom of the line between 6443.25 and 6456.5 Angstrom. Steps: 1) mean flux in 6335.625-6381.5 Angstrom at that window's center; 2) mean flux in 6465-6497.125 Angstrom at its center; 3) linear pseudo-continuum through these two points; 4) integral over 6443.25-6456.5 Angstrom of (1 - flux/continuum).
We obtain 0.4 Angstrom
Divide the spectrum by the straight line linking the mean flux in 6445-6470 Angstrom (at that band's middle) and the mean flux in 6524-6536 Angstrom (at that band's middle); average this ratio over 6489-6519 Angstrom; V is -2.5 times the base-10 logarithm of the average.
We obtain 0.00 mag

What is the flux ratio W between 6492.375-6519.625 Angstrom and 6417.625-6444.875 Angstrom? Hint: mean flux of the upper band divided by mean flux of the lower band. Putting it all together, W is 1.0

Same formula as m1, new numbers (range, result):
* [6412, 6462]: 6.9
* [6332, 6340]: 6.81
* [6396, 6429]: 6.86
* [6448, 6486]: 6.87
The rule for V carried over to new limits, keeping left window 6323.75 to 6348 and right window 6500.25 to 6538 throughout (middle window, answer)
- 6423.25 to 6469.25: 0.002 mag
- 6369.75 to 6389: 0.012 mag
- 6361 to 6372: -0.080 mag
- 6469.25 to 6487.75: -0.009 mag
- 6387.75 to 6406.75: 0.008 mag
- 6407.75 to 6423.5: 0.013 mag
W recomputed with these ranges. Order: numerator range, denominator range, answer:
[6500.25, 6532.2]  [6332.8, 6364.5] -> 0.97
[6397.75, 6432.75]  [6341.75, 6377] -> 0.95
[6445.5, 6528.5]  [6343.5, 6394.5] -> 0.97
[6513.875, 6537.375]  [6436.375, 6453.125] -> 1.02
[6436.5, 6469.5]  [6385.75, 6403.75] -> 1.00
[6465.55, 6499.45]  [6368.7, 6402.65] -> 1.01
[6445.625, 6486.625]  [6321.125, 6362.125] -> 0.99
